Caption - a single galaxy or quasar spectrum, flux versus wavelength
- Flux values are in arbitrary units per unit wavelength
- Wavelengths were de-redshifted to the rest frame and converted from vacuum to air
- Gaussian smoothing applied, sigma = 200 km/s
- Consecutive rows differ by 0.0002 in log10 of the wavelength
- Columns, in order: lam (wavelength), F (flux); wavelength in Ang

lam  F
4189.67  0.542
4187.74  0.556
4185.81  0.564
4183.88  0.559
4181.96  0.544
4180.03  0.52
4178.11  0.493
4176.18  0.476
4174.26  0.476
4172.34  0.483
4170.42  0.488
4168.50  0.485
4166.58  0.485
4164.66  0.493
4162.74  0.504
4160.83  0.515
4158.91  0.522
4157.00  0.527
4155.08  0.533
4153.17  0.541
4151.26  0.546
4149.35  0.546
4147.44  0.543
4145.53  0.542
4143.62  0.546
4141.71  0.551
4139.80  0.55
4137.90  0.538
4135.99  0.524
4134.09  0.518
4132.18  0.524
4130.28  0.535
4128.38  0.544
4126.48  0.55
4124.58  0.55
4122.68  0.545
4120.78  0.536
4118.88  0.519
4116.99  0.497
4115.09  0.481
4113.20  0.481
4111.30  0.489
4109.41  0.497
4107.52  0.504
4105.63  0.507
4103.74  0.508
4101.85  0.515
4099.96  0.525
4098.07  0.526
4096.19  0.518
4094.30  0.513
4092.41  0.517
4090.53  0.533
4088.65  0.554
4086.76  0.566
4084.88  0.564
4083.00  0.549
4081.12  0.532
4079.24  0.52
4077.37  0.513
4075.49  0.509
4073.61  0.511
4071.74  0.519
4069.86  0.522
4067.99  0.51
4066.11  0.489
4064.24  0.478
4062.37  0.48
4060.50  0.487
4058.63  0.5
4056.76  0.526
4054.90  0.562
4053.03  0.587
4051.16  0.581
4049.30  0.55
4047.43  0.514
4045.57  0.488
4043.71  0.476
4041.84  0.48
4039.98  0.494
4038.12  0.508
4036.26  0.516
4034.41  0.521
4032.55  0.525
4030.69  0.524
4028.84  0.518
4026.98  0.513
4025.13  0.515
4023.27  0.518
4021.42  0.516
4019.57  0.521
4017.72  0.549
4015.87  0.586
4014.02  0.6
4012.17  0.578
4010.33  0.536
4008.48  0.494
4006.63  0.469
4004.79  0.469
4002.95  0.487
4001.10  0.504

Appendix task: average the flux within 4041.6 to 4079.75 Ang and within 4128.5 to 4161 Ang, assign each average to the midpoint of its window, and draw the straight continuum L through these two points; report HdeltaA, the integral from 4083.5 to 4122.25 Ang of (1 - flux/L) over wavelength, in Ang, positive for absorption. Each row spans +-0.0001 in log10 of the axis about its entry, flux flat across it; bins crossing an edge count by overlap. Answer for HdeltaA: 0.53 Ang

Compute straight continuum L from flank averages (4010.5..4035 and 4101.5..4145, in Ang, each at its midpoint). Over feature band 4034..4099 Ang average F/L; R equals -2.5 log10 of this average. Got 0.021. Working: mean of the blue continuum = 0.537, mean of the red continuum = 0.522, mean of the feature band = 0.52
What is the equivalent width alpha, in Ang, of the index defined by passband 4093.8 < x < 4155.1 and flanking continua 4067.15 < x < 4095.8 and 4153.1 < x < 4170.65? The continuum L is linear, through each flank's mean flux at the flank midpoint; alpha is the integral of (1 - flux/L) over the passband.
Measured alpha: -0.9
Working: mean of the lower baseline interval 0.529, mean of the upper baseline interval 0.509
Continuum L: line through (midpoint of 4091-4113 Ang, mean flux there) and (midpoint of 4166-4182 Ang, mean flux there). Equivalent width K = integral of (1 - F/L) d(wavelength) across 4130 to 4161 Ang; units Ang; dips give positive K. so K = -2.29 Ang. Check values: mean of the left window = 0.51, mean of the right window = 0.492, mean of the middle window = 0.536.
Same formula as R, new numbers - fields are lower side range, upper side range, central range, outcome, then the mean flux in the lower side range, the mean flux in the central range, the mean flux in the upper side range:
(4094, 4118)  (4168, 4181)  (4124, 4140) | -0.079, 0.505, 0.536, 0.489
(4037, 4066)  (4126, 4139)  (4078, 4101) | -0.024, 0.513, 0.534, 0.533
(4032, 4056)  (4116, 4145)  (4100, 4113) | 0.059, 0.523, 0.503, 0.535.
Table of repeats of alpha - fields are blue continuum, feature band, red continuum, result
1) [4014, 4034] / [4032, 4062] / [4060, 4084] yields 0.1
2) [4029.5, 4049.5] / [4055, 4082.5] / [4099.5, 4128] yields 0.0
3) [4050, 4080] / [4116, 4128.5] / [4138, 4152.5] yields 0.1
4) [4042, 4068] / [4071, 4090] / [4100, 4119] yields -1.0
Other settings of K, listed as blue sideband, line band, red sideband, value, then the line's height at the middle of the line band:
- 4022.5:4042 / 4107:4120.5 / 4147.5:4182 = 0.4 Ang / 0.511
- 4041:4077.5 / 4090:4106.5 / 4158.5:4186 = -0.2 Ang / 0.511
